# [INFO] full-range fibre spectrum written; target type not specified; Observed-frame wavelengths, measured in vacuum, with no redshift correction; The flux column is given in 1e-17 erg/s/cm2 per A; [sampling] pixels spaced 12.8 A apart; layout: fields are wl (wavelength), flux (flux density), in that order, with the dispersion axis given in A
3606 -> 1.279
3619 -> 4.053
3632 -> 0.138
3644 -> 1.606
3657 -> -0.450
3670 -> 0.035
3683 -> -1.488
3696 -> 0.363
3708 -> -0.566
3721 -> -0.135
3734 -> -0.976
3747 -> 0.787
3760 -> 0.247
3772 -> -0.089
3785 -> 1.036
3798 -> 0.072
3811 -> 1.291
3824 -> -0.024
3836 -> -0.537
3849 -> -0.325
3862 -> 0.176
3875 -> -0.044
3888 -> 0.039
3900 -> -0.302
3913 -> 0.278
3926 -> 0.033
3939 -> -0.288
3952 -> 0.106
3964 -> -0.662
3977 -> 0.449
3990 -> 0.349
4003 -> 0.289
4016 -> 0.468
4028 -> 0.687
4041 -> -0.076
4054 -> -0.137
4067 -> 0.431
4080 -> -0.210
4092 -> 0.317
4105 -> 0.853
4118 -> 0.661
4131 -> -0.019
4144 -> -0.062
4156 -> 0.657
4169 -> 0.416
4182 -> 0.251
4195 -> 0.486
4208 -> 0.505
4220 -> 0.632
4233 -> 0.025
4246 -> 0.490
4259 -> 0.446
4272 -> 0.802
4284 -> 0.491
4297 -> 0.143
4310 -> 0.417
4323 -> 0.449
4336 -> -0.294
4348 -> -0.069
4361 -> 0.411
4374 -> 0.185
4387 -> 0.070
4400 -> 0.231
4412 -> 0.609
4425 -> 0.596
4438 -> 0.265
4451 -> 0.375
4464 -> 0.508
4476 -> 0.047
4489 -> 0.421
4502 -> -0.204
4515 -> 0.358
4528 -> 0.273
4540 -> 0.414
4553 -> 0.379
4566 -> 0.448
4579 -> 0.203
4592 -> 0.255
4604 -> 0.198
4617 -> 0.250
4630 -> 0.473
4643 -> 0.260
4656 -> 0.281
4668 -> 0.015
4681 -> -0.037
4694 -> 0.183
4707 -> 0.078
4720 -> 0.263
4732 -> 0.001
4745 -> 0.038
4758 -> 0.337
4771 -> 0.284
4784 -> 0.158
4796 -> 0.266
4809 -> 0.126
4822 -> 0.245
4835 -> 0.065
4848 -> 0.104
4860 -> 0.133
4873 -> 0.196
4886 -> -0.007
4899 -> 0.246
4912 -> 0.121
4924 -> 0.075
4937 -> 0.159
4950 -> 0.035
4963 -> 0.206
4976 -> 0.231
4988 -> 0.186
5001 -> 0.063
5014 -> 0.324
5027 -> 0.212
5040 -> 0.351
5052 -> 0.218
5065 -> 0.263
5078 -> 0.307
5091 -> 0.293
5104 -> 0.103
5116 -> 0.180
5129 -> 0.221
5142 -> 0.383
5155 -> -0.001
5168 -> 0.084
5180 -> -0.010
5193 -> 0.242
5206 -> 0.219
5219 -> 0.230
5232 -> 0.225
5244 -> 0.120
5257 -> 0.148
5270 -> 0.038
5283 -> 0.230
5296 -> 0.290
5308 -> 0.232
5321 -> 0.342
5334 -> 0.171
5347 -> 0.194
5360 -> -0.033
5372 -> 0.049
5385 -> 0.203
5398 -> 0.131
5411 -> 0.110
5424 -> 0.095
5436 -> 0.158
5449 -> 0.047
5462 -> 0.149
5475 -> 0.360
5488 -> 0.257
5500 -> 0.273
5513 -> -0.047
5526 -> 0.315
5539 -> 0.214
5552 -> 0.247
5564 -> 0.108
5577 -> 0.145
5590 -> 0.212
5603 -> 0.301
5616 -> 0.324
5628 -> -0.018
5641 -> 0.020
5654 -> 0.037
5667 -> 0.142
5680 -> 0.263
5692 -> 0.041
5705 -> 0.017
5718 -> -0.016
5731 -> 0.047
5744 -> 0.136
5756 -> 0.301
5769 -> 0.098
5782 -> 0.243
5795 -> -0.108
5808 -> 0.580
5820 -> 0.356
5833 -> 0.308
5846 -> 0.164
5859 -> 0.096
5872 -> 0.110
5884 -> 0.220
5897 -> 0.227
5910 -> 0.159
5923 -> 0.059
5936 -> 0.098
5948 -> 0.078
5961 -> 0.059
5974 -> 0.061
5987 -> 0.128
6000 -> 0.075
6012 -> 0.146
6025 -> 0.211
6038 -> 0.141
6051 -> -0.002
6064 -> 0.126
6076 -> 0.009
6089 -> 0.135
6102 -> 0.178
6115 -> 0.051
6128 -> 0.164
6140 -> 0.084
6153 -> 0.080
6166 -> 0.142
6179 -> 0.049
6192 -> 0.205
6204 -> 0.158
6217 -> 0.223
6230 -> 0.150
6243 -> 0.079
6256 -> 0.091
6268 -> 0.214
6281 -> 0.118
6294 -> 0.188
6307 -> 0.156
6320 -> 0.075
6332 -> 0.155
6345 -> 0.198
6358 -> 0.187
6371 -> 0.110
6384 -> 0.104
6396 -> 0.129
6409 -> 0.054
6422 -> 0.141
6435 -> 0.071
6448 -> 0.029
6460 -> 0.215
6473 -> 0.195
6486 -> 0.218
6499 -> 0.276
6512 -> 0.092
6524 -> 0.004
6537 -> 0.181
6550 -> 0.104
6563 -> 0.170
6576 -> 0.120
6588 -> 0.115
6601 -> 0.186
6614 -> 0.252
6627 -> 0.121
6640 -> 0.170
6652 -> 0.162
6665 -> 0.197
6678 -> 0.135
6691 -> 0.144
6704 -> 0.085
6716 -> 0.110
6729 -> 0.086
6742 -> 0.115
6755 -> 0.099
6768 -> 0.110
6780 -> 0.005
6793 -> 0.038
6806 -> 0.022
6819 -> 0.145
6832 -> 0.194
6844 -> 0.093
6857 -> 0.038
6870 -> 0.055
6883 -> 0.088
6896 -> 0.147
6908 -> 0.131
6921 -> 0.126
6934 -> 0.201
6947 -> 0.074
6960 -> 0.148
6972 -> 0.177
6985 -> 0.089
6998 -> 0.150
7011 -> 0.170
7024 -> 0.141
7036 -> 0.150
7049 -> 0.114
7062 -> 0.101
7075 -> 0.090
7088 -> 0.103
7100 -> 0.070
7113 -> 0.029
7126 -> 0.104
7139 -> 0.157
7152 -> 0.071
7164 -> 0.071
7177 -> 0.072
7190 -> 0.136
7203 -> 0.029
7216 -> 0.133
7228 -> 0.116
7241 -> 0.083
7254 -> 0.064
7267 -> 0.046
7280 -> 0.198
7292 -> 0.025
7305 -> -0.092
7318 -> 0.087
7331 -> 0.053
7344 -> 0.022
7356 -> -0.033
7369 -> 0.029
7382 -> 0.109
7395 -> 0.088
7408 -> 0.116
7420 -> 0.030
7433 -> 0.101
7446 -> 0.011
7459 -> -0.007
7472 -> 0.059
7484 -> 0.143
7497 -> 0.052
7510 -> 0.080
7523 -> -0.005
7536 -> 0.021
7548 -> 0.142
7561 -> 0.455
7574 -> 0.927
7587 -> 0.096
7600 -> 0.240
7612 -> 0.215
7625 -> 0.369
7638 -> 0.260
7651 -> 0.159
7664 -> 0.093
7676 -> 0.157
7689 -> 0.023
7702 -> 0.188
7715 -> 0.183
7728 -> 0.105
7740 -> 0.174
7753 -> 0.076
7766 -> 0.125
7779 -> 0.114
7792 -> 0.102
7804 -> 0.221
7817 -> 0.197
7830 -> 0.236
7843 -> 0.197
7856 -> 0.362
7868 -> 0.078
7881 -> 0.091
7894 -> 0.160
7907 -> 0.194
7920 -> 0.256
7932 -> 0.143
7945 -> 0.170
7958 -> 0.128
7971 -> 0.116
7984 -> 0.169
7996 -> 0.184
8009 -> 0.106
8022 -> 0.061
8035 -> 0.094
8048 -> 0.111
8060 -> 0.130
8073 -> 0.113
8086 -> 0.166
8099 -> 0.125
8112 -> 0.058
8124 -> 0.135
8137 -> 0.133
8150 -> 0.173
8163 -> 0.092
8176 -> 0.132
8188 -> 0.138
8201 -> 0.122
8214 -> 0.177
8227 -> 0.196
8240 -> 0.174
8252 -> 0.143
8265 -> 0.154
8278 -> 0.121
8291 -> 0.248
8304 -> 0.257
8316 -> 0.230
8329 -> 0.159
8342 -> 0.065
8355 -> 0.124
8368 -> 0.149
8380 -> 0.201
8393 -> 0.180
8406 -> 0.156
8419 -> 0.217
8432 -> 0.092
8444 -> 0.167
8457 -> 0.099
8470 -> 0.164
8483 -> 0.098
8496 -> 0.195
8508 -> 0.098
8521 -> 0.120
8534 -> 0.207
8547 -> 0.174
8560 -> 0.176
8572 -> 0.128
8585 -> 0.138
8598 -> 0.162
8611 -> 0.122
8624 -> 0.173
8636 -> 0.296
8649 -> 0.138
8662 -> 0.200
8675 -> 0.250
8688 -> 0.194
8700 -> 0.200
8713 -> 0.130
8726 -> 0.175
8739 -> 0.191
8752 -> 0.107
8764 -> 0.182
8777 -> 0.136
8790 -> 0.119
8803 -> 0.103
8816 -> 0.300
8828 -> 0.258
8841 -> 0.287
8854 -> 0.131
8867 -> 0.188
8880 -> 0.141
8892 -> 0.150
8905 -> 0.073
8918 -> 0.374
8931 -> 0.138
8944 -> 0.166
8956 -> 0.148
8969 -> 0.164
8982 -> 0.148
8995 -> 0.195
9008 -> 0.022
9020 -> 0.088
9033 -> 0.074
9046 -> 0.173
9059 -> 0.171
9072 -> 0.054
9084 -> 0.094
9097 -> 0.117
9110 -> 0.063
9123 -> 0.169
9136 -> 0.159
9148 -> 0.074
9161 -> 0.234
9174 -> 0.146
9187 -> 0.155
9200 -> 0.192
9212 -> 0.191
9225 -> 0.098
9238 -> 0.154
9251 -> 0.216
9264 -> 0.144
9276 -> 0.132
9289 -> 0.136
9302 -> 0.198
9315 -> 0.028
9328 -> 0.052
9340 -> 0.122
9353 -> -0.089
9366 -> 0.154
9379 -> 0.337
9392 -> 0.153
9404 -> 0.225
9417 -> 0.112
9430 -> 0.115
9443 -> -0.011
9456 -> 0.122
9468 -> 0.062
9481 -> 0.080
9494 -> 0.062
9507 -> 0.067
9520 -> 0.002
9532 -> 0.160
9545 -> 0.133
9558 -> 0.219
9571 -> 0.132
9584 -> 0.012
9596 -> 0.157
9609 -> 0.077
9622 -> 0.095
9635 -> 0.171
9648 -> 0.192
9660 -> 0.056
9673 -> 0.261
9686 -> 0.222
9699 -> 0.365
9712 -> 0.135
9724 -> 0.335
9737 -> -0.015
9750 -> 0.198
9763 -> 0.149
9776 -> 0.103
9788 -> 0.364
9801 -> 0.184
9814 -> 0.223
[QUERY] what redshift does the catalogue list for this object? 1.030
